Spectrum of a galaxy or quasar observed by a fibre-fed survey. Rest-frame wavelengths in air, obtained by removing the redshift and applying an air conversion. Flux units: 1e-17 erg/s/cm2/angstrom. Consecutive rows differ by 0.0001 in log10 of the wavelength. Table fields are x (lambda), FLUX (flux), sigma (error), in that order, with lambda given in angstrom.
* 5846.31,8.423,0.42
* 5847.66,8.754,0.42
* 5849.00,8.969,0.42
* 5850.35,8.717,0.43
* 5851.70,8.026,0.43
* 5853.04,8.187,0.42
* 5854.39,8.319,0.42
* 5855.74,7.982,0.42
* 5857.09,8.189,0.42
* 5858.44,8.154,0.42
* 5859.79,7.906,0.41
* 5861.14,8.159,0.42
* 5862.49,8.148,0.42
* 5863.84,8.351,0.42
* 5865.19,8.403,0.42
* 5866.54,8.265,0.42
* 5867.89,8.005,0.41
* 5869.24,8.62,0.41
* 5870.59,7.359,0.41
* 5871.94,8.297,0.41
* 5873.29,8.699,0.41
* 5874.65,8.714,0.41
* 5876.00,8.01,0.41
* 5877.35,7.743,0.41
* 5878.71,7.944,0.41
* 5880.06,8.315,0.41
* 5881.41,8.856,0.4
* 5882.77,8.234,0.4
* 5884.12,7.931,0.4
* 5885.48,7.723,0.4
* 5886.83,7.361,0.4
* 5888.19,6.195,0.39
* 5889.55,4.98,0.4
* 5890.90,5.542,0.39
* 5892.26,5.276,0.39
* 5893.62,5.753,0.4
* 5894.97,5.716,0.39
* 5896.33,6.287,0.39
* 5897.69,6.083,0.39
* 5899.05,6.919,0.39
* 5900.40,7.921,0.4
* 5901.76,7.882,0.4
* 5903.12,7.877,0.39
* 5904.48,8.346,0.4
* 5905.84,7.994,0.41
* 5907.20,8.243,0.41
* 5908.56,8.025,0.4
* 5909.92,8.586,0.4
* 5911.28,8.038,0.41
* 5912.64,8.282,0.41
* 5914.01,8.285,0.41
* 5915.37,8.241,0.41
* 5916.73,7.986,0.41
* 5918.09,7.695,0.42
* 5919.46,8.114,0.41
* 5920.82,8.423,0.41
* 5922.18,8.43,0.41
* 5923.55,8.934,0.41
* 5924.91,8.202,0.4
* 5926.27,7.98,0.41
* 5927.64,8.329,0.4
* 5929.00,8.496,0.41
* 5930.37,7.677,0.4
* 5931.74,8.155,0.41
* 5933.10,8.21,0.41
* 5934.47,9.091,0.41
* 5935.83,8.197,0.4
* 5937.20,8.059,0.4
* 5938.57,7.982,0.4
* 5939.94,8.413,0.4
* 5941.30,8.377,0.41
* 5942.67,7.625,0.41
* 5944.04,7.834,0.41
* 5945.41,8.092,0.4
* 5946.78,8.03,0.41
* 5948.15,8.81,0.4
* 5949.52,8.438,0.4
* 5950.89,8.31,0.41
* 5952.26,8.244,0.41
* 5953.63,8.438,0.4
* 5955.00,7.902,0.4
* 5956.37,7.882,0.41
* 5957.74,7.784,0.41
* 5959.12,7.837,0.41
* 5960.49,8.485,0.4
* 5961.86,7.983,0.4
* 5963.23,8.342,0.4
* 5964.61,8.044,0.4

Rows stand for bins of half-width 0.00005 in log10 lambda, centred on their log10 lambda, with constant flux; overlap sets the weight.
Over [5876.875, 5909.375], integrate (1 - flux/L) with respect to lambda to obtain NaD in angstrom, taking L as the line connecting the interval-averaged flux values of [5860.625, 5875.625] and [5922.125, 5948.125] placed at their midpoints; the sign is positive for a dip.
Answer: 4.1 angstrom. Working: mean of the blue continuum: 8.27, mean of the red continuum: 8.22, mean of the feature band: 7.22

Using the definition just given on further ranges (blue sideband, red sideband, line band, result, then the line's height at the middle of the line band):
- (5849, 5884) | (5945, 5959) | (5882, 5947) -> 3.89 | 8.2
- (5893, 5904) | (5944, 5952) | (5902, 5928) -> -3.15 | 7.32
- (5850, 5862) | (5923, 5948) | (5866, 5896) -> 2.80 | 8.18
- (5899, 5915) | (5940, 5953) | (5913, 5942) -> -0.37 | 8.15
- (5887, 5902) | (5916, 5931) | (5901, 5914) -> -1.90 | 7.11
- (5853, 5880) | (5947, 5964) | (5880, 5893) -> 1.92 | 8.18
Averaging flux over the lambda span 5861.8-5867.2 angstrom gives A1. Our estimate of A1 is 8.29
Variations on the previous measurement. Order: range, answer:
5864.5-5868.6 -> 8.23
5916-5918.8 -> 7.84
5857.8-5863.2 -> 8.09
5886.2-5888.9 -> 6.73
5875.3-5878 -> 7.9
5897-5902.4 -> 7.2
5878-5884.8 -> 8.25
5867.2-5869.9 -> 8.32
